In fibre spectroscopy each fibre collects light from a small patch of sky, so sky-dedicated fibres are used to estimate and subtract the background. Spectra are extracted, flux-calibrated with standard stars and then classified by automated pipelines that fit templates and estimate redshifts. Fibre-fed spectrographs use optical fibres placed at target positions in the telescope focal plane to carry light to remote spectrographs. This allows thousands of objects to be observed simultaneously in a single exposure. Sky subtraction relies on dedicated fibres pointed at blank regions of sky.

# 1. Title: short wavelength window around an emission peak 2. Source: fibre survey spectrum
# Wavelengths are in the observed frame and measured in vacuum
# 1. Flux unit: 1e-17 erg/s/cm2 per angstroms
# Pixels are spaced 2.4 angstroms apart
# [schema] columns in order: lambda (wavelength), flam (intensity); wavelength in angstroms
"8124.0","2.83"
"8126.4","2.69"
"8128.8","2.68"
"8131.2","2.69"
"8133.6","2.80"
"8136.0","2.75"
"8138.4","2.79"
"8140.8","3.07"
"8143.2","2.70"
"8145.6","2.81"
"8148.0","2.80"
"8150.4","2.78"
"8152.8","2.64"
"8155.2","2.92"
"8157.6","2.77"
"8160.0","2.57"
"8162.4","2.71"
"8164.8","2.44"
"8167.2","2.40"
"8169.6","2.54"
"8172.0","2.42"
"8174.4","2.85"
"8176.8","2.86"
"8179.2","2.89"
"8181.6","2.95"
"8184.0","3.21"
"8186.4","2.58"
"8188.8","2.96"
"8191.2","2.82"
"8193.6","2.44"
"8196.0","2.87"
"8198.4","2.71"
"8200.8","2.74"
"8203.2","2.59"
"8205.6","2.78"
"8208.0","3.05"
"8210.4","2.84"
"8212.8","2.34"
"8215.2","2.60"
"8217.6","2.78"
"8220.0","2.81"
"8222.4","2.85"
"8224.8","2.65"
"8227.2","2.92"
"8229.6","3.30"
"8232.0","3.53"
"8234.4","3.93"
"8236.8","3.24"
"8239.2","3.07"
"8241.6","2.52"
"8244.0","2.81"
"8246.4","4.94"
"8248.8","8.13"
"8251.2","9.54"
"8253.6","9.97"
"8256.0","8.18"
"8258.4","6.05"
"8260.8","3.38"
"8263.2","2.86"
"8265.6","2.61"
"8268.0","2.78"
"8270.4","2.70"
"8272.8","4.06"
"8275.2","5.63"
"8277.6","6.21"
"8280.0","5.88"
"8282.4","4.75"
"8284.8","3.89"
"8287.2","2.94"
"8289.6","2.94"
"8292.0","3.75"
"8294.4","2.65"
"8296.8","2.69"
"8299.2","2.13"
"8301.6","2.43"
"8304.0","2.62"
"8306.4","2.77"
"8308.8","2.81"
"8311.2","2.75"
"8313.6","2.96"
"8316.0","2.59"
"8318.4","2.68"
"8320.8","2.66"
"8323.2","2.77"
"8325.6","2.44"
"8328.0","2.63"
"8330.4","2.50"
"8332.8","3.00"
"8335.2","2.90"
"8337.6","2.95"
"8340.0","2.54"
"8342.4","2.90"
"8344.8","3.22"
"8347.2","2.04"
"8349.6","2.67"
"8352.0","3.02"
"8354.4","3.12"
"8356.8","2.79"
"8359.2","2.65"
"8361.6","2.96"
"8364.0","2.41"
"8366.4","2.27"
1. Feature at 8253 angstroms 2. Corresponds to H-alpha 6563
